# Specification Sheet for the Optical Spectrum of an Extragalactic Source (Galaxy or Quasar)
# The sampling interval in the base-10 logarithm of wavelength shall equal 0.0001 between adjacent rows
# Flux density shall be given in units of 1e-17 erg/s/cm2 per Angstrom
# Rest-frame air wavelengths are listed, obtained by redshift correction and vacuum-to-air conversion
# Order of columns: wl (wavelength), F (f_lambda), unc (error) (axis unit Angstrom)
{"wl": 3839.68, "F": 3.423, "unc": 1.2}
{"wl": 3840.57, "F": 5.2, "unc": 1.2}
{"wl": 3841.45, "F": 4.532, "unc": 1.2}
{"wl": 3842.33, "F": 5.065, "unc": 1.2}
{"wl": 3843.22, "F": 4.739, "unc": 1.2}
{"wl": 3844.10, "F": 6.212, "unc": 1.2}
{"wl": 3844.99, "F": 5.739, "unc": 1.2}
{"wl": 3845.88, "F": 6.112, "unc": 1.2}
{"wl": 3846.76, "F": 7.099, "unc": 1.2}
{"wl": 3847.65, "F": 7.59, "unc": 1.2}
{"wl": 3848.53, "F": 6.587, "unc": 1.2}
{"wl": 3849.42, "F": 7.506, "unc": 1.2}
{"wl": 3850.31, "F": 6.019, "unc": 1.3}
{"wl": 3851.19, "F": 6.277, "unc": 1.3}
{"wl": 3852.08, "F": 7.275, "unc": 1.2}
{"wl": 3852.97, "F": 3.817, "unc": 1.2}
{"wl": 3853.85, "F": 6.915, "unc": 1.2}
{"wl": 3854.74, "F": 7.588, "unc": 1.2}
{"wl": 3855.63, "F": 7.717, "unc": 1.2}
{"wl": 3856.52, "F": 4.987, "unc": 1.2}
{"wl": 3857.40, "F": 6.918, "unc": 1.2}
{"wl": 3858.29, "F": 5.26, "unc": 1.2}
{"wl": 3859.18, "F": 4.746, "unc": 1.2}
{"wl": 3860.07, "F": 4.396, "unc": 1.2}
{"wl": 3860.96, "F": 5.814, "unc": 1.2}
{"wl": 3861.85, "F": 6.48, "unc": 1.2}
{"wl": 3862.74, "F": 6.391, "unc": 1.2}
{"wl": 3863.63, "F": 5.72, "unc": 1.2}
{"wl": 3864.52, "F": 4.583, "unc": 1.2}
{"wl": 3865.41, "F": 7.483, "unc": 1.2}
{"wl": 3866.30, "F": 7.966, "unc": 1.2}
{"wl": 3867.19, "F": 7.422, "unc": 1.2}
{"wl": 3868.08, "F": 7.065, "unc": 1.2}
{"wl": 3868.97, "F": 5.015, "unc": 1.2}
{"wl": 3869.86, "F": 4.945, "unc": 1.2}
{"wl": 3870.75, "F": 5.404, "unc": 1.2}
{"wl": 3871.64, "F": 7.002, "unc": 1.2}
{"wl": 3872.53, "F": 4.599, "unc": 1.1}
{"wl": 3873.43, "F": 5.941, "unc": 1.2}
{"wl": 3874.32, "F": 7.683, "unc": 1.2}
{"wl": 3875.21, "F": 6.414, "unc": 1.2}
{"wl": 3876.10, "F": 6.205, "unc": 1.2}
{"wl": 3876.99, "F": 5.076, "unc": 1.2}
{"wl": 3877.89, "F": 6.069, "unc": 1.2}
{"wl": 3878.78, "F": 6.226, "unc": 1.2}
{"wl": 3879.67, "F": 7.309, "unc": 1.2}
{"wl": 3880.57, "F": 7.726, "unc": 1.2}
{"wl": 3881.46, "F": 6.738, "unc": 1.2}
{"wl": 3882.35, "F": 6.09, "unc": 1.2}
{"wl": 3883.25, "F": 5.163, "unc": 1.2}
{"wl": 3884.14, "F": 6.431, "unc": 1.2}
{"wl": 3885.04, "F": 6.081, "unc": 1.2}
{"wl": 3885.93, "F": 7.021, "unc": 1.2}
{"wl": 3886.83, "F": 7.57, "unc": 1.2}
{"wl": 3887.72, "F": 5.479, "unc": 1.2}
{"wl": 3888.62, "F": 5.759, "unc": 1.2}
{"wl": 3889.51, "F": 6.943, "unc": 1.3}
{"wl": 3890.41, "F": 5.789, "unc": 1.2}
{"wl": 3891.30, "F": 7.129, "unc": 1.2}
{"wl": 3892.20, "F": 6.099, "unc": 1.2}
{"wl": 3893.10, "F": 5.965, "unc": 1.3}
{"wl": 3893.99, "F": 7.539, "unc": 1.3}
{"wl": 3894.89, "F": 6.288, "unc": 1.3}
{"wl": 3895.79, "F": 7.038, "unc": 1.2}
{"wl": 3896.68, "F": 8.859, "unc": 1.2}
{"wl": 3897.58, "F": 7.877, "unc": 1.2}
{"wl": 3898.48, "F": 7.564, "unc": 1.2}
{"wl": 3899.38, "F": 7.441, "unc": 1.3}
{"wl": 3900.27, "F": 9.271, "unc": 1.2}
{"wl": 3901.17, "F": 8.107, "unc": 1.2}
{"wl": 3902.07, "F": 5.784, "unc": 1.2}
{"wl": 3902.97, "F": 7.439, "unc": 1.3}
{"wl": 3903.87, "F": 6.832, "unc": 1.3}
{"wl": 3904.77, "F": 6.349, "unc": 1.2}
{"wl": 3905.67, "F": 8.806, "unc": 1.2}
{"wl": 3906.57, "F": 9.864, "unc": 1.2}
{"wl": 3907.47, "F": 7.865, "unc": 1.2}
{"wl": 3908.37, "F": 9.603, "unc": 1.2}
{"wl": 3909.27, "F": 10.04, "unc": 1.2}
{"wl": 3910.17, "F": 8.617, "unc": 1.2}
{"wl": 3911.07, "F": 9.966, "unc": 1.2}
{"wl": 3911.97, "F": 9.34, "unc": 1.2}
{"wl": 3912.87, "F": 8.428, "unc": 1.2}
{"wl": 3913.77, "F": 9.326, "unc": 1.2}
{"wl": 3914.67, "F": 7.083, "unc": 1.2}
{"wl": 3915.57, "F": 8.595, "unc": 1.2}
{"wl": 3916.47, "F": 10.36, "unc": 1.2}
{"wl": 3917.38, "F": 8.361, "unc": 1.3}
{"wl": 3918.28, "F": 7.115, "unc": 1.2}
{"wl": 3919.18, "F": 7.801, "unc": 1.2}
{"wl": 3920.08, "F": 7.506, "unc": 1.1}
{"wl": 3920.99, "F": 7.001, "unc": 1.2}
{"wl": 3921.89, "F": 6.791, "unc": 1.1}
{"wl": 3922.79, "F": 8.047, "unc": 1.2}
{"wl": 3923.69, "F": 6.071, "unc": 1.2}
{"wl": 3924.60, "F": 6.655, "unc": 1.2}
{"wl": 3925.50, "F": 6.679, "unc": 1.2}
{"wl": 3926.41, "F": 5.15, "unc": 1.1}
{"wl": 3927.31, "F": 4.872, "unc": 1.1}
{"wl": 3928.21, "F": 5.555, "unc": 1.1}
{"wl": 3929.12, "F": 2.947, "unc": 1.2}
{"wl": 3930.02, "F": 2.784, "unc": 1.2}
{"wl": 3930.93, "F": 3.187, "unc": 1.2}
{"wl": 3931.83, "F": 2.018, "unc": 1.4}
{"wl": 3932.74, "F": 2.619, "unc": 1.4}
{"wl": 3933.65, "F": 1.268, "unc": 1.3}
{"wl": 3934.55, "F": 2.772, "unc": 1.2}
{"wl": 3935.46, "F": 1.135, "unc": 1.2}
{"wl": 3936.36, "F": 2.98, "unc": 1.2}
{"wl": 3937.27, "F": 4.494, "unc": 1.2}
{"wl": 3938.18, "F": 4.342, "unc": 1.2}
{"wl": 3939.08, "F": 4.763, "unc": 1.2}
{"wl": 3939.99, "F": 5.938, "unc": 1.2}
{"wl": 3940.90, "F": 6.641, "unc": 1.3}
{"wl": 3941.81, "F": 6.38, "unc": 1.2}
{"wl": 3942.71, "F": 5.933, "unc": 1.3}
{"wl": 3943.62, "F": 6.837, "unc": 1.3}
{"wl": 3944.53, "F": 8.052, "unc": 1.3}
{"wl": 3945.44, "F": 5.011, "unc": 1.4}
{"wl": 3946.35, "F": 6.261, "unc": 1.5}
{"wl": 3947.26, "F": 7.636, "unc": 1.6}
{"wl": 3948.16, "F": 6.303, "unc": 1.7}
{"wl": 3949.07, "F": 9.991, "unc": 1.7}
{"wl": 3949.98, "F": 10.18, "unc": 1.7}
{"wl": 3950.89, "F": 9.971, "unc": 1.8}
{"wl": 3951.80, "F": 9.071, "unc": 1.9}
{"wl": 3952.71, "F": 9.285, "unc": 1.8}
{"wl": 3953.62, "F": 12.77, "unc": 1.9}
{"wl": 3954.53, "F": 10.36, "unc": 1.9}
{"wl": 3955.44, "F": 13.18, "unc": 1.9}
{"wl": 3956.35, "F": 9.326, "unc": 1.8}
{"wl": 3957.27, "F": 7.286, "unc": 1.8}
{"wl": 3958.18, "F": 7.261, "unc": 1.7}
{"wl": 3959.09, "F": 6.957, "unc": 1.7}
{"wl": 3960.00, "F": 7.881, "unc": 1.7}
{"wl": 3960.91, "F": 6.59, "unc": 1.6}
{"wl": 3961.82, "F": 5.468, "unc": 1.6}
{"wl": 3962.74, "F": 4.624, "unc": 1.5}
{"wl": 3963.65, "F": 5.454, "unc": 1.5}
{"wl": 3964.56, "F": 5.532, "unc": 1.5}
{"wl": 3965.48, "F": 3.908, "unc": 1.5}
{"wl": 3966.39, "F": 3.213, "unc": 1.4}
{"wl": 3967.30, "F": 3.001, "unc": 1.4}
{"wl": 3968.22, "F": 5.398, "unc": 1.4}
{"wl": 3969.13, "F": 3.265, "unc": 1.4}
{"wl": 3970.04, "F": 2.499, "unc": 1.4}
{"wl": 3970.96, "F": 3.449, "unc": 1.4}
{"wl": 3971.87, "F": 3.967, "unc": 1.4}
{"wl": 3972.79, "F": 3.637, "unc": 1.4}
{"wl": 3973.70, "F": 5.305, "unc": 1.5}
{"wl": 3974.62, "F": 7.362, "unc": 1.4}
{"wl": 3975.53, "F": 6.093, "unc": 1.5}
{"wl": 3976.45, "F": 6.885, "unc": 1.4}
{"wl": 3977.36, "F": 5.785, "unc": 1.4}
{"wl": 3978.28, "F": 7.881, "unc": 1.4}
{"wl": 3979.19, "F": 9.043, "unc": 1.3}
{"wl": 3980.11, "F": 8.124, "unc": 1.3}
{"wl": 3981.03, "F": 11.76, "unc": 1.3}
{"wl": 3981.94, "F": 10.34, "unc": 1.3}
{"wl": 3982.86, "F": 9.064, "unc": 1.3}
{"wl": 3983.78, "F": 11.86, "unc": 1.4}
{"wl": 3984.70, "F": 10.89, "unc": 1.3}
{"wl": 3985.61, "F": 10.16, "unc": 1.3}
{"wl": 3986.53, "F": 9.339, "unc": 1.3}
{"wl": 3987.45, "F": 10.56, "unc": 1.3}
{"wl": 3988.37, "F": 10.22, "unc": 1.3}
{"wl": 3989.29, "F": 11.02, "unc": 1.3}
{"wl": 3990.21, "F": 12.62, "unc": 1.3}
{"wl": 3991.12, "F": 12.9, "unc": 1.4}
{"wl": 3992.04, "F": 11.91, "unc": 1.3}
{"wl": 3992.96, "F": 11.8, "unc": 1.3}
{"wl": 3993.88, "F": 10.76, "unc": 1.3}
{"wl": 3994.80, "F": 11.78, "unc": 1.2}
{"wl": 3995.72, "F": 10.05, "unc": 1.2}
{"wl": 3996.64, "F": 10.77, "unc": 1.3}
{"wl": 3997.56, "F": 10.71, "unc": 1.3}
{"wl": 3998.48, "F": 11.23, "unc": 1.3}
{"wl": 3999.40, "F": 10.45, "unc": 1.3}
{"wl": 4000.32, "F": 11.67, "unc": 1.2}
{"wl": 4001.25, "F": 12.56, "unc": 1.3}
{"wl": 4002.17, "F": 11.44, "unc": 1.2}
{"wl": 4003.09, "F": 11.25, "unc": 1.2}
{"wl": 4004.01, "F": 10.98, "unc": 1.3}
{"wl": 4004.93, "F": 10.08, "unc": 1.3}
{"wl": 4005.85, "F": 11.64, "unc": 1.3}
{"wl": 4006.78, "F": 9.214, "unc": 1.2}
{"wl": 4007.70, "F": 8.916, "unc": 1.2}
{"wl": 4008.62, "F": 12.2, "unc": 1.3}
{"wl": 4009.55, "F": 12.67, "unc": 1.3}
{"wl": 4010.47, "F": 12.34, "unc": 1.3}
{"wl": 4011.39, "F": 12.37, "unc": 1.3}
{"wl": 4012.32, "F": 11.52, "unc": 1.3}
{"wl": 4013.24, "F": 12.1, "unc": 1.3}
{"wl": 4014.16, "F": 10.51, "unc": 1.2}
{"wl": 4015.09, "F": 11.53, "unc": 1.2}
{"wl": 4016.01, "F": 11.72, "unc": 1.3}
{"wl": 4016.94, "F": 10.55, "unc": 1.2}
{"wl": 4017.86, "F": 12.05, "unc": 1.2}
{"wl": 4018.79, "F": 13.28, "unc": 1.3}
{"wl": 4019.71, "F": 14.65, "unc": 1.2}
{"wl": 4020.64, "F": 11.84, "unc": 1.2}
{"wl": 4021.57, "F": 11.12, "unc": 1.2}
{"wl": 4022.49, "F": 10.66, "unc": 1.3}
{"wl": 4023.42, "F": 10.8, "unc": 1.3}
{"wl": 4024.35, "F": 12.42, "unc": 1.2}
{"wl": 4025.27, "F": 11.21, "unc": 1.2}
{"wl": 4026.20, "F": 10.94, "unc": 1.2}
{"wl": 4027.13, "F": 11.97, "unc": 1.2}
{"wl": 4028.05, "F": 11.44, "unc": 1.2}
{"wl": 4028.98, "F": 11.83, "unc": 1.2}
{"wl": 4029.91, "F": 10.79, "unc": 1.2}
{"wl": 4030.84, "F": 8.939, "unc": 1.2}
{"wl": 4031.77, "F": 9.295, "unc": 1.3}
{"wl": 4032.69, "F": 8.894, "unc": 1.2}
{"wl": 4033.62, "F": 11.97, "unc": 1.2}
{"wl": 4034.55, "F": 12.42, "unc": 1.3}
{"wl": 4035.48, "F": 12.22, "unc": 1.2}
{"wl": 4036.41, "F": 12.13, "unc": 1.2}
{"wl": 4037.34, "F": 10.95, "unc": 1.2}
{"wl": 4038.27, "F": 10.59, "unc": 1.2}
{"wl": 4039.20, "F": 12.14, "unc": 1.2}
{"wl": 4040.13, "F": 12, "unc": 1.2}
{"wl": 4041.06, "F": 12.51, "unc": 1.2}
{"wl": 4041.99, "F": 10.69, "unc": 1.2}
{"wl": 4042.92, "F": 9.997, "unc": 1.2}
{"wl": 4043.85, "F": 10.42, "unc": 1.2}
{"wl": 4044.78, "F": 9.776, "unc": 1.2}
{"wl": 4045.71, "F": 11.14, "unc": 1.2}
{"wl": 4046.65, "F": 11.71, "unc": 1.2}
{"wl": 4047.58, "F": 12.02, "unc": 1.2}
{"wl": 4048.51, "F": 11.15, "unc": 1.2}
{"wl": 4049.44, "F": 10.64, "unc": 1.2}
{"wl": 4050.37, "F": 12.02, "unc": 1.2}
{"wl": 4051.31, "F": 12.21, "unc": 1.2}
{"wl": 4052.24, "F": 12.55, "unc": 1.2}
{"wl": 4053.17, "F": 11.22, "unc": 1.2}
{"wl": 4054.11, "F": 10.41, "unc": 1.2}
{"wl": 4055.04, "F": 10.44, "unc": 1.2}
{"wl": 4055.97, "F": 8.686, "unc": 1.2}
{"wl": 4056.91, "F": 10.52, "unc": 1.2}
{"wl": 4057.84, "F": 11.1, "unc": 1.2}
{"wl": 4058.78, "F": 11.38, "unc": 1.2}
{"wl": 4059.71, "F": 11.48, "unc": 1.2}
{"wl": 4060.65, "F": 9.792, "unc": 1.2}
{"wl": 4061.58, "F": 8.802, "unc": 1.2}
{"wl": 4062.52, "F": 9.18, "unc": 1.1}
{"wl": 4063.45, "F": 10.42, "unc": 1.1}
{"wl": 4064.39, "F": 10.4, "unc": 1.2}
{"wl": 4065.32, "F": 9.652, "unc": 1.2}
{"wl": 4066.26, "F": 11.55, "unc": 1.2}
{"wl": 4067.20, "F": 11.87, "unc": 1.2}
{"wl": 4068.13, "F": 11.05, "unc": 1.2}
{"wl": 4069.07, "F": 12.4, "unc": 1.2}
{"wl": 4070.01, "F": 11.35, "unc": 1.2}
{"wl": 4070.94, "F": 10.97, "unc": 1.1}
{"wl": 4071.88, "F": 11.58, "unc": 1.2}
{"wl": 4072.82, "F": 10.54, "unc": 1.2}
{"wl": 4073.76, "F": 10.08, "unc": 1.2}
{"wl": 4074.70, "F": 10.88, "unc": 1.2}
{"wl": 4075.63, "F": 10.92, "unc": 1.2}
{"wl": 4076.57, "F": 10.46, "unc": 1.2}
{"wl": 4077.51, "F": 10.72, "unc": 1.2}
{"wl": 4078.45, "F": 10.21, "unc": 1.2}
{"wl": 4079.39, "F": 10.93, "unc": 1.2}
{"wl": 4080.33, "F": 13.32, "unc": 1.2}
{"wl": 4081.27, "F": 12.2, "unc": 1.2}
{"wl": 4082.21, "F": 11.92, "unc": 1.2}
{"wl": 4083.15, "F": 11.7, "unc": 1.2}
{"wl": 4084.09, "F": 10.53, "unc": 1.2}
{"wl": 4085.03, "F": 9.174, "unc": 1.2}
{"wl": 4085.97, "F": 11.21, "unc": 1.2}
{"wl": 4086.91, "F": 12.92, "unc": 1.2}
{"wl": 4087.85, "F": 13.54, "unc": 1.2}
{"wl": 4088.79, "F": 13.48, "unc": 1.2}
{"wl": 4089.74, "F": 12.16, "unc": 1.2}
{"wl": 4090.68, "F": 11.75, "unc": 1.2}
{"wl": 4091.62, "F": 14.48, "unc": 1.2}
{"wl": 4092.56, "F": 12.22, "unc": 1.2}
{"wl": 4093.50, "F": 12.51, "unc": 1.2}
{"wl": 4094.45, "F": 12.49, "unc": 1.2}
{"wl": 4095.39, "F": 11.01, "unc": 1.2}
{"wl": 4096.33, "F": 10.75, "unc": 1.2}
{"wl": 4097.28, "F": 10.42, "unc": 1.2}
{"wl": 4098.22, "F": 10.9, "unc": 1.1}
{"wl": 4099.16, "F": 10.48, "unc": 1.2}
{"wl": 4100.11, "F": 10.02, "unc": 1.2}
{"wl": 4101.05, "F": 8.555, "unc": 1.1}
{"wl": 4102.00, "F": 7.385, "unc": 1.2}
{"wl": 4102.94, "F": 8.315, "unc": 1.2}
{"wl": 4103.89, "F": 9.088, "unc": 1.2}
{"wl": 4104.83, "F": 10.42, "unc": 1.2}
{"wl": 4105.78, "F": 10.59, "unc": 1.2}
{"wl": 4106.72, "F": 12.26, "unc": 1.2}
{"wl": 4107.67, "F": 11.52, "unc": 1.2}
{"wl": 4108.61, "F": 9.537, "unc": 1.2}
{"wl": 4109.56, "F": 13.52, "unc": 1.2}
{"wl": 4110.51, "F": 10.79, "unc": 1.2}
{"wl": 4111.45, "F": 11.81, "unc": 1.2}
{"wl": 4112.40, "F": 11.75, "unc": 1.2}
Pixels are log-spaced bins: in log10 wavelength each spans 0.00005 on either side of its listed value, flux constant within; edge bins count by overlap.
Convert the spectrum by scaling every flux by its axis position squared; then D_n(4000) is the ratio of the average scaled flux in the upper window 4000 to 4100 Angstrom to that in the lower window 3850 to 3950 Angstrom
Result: 1.88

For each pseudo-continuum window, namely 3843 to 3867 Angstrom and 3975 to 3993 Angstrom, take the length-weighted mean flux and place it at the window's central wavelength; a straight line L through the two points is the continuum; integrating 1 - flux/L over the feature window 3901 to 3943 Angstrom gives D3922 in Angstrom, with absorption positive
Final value 8.6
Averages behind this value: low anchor 6.25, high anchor 9.86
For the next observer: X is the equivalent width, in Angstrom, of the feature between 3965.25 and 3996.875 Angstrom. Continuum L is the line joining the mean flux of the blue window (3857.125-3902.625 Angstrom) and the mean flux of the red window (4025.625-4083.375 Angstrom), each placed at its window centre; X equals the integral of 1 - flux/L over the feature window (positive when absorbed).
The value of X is 3.4 Angstrom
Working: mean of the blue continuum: 6.47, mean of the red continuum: 11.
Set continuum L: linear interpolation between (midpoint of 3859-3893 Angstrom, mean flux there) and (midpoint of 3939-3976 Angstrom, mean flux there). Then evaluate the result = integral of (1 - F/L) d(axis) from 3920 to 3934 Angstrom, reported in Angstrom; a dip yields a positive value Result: 3.4 Angstrom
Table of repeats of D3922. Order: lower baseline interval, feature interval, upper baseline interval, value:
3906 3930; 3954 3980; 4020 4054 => 8.38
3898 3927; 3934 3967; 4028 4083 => 7.60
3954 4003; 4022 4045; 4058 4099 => -2.54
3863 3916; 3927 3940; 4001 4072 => 7.77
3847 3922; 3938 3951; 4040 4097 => 2.25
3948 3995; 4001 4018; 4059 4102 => -3.97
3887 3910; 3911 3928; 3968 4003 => 0.61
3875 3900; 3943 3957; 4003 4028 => 0.25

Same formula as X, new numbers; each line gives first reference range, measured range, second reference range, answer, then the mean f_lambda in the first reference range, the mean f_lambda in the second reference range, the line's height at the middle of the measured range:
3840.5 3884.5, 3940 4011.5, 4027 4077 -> 3.44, 6.15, 10.9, 9.02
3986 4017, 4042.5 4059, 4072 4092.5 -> 0.70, 11.2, 11.6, 11.4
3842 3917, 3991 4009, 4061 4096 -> -2.81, 6.86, 11.4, 9.59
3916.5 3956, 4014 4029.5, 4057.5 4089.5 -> -3.93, 6.4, 11.1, 9.34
